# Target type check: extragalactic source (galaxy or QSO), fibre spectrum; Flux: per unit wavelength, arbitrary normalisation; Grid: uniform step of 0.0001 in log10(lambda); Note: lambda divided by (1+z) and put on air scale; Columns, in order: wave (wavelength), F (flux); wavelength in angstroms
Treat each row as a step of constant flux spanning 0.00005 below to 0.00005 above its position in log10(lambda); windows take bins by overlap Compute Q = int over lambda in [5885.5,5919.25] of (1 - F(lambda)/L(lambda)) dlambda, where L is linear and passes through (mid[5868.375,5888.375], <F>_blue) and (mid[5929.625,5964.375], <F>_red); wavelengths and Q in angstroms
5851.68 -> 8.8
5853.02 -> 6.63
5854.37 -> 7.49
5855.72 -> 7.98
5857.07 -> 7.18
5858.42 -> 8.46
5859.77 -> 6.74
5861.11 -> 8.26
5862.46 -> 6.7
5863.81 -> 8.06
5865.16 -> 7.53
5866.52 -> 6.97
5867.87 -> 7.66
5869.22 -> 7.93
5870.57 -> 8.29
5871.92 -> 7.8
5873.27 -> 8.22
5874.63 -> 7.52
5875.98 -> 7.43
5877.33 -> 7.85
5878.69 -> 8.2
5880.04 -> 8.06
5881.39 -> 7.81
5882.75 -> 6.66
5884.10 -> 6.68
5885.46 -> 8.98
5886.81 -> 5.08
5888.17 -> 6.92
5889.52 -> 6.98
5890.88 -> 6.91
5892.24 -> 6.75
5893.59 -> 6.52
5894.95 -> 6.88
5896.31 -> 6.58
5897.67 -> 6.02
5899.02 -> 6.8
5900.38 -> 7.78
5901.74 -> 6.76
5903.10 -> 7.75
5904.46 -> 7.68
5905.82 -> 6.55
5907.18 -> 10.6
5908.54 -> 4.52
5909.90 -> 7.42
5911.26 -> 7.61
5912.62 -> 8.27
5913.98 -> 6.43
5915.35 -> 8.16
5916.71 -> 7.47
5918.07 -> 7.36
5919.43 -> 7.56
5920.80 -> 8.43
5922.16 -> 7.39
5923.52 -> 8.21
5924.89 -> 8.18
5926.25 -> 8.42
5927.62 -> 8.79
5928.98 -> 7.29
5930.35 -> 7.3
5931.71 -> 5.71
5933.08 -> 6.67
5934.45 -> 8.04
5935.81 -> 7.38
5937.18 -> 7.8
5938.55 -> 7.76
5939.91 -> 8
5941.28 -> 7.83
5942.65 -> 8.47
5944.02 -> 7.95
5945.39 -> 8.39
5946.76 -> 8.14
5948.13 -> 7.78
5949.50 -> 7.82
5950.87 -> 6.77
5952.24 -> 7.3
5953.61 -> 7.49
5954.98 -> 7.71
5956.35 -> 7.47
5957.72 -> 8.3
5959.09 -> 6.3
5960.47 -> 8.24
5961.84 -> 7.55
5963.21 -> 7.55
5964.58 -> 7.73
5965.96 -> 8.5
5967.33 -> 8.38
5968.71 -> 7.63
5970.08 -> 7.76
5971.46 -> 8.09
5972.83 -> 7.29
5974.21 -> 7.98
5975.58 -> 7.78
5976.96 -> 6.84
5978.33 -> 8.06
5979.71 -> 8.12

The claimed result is 2.1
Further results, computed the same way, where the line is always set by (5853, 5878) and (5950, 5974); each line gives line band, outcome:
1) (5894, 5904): 0.92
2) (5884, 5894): 1.01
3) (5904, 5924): 0.21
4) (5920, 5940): -0.07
